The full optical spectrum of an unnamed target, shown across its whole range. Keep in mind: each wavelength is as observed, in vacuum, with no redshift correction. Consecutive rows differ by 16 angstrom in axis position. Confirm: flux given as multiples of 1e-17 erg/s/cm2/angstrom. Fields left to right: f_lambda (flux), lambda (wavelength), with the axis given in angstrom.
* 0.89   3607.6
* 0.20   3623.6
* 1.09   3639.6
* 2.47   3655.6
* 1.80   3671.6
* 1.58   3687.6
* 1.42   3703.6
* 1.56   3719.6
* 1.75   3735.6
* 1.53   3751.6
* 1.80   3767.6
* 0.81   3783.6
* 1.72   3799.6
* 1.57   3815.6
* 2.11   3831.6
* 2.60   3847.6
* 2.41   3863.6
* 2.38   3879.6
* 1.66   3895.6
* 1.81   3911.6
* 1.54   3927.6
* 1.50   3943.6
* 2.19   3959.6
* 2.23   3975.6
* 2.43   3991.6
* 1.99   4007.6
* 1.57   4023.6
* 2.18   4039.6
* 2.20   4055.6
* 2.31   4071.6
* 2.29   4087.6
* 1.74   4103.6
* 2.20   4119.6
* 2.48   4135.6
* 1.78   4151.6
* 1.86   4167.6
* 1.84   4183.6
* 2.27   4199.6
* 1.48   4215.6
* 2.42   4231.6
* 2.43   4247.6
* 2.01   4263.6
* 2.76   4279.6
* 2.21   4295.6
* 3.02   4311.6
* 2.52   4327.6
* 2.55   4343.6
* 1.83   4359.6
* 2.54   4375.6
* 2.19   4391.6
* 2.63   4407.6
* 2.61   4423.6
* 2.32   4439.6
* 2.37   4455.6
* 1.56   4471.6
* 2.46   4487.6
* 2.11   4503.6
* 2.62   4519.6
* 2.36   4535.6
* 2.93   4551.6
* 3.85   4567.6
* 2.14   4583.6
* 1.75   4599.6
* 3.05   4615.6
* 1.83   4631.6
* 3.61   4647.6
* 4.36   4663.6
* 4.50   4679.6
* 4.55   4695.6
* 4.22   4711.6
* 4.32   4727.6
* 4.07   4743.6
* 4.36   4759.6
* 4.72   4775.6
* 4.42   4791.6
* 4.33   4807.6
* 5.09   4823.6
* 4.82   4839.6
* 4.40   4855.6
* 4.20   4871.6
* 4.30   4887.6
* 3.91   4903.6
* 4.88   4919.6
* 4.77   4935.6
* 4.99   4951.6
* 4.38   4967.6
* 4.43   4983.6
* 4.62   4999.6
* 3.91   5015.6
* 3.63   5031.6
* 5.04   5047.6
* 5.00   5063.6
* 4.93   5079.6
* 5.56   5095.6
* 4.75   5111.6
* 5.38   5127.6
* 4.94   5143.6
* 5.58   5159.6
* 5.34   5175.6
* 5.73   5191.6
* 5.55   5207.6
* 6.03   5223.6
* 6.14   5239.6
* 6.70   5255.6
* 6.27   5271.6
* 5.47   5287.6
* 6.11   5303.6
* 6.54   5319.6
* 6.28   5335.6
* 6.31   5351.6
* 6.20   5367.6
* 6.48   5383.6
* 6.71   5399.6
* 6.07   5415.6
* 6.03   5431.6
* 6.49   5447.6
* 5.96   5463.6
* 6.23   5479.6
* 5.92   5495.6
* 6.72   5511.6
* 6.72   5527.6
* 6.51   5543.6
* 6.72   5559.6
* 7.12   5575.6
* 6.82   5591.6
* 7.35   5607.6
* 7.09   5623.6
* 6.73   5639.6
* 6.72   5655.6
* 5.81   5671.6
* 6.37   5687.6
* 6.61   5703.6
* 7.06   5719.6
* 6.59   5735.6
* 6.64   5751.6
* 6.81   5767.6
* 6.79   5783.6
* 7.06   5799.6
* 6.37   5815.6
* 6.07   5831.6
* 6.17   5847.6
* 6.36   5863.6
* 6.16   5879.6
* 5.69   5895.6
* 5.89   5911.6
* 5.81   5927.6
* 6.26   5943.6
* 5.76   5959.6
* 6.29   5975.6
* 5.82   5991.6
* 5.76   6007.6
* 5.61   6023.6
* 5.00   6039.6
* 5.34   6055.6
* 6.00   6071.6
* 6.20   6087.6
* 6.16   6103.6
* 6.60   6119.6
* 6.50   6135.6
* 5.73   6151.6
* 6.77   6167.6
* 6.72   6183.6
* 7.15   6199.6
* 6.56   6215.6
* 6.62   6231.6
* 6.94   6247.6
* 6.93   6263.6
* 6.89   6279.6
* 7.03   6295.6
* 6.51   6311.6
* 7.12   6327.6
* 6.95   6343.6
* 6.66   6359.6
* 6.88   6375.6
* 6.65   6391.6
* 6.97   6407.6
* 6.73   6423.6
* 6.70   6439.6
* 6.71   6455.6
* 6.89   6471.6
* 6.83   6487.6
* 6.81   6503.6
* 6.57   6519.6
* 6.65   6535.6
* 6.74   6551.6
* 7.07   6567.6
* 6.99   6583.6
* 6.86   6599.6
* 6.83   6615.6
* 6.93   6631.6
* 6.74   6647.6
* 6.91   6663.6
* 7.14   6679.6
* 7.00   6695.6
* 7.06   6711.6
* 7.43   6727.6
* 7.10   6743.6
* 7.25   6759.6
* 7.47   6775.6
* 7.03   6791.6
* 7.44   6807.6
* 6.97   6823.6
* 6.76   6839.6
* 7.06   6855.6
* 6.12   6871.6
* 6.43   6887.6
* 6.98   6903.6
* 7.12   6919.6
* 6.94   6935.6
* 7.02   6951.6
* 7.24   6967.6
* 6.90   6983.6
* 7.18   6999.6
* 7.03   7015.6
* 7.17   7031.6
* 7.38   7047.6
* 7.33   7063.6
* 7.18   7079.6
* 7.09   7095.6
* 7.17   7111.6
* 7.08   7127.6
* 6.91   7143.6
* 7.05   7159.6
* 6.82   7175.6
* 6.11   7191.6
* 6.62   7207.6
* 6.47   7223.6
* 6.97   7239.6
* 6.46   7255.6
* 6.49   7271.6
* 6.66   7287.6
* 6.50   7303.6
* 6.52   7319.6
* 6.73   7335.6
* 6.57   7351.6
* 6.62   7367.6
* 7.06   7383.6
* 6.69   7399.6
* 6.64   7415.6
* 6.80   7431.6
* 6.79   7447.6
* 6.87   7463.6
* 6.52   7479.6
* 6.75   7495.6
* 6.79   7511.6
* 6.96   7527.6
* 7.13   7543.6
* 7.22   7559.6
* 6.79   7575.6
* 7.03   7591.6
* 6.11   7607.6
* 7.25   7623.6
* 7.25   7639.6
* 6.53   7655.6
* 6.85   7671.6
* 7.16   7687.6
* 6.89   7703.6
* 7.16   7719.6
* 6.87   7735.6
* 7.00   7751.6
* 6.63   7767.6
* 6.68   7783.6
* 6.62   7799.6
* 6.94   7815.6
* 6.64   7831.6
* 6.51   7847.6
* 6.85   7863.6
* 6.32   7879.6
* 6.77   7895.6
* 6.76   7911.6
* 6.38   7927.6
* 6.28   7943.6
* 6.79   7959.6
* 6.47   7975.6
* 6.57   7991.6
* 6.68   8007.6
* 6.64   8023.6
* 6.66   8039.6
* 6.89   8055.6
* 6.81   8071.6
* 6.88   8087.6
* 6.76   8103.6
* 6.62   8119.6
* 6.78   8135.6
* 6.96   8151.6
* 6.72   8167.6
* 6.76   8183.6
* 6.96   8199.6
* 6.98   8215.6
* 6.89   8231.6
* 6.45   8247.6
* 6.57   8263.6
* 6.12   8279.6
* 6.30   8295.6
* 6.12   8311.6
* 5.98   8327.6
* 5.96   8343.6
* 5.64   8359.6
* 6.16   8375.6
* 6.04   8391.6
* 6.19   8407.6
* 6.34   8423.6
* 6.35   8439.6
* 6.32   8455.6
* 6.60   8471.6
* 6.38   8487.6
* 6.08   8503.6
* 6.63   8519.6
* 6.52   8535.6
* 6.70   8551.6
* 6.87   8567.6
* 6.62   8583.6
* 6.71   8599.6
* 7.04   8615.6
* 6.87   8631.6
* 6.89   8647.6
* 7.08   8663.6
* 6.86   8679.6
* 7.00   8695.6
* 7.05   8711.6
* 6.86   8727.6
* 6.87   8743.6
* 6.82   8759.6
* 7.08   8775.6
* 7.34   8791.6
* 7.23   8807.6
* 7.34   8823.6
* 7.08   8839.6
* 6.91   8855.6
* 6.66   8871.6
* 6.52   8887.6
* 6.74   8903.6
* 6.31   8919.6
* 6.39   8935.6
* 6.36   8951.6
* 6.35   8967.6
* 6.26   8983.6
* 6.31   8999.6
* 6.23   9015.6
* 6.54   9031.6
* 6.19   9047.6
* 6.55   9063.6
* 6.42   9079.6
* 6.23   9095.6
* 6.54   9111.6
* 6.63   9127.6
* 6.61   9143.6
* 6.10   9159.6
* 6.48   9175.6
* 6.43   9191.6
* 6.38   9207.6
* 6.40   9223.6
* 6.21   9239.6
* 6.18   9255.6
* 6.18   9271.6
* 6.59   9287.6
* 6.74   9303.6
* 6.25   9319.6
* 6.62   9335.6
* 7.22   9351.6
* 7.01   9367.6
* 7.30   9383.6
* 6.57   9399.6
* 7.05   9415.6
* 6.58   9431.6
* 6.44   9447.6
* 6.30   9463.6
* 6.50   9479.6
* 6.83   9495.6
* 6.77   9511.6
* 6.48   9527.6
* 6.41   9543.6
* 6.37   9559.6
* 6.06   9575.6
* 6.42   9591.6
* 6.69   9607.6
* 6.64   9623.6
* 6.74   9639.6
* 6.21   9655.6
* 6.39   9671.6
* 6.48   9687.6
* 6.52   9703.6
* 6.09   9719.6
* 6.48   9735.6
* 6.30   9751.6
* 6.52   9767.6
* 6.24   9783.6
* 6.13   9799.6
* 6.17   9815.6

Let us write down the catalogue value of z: 0.17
